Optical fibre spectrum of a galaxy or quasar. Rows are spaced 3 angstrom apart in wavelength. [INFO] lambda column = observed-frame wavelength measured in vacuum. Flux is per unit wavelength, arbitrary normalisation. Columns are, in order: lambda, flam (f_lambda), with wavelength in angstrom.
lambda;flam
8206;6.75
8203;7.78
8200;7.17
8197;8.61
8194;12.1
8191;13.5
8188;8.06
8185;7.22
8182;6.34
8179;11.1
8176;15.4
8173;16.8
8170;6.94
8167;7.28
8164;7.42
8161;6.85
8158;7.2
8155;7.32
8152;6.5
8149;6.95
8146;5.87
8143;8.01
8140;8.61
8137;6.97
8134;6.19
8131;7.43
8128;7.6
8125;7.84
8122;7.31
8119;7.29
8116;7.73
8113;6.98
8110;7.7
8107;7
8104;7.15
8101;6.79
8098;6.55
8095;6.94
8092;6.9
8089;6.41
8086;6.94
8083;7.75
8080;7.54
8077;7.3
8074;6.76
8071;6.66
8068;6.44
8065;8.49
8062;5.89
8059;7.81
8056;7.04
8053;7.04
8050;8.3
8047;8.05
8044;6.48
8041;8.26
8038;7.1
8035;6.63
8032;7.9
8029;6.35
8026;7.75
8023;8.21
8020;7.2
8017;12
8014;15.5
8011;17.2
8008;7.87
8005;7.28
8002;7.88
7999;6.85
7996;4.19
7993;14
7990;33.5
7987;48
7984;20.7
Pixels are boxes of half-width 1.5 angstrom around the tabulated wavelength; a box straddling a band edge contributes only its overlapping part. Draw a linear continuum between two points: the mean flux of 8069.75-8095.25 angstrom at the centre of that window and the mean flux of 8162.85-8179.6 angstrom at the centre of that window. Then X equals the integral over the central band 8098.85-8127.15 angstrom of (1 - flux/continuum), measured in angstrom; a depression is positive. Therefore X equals 3.56 angstrom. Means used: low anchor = 7.03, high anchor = 10.9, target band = 7.3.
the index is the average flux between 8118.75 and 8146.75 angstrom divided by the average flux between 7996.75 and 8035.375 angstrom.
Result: 0.81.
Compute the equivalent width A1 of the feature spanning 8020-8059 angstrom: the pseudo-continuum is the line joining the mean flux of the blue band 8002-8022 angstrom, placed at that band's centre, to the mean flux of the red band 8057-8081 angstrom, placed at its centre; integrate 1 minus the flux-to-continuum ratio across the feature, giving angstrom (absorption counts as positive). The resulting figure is 6.73 angstrom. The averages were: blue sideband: 10.9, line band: 7.43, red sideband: 7.1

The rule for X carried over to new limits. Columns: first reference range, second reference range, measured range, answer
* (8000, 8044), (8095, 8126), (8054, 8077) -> 3.0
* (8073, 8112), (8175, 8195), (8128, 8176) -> 6.5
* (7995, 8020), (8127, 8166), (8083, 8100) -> 2.8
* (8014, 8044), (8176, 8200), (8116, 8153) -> 8.0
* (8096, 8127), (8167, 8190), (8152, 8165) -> 3.0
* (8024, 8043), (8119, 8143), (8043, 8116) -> 2.5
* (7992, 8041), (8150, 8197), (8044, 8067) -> 4.0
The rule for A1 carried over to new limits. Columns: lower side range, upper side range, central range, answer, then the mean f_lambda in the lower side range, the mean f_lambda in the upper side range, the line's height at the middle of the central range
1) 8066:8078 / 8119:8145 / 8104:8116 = -0.1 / 6.84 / 7.45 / 7.23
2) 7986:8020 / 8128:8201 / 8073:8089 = 6.3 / 15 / 8.57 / 11.9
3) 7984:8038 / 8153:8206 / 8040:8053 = 4.8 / 12.9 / 9.14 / 12.1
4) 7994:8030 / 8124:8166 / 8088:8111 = 2.7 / 9.13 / 7.19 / 7.85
